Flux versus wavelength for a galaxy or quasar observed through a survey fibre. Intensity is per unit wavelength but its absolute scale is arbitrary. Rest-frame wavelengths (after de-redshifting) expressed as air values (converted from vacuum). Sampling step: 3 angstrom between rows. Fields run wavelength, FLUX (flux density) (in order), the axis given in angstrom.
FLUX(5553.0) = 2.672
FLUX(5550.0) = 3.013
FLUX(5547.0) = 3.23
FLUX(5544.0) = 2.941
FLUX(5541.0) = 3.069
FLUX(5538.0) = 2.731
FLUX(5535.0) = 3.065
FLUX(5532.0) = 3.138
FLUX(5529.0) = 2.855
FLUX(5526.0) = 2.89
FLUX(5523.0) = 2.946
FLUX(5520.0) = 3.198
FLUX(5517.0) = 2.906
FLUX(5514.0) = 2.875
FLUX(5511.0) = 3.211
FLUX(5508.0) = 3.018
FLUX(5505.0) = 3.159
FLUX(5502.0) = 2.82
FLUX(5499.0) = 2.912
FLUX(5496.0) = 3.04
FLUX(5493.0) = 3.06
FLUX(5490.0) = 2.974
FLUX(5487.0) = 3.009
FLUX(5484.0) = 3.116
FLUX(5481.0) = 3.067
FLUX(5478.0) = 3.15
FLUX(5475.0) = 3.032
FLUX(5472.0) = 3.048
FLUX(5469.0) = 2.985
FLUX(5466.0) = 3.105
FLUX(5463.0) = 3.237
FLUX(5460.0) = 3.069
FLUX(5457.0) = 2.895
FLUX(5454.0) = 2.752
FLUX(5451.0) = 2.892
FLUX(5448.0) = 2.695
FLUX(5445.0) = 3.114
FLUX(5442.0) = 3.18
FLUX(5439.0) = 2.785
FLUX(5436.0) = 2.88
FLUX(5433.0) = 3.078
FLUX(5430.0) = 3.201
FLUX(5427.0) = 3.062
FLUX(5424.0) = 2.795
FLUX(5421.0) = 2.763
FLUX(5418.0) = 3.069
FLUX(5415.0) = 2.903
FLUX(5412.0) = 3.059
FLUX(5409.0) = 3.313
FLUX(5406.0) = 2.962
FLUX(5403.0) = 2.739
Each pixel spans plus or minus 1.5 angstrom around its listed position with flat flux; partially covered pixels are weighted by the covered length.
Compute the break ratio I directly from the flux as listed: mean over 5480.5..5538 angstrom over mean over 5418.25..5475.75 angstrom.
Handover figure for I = 1.01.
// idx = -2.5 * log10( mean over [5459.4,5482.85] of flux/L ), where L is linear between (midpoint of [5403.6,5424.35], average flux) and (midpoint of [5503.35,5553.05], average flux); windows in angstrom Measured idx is -0.03 mag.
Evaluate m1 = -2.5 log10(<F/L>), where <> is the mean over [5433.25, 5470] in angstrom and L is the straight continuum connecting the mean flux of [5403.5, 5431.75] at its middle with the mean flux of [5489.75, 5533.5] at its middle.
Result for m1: 0.01 mag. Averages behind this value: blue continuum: 3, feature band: 2.97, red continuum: 3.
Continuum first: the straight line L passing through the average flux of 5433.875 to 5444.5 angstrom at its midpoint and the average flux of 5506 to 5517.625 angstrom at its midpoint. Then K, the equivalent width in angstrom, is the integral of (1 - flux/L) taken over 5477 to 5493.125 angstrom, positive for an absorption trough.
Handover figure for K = -0.3 angstrom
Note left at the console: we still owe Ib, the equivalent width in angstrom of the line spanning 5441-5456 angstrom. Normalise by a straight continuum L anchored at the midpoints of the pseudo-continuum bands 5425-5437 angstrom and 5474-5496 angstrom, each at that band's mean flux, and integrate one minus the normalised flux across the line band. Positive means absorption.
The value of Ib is 0.7 angstrom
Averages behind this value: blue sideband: 3.05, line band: 2.92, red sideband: 3.06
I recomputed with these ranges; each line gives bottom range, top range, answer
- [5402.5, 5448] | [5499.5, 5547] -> 1.00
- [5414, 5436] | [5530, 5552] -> 1.01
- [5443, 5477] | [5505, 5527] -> 1.01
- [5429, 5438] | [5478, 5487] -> 1.02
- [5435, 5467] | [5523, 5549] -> 1.01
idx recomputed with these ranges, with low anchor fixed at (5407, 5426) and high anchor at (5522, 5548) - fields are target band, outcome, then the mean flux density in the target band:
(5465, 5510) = -0.019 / 3.03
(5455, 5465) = -0.025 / 3.05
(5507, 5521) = -0.020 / 3.04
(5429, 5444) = -0.014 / 3.02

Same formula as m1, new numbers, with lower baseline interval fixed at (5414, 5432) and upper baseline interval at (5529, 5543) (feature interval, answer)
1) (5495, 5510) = -0.006 mag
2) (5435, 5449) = 0.012 mag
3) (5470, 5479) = -0.033 mag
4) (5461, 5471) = -0.046 mag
